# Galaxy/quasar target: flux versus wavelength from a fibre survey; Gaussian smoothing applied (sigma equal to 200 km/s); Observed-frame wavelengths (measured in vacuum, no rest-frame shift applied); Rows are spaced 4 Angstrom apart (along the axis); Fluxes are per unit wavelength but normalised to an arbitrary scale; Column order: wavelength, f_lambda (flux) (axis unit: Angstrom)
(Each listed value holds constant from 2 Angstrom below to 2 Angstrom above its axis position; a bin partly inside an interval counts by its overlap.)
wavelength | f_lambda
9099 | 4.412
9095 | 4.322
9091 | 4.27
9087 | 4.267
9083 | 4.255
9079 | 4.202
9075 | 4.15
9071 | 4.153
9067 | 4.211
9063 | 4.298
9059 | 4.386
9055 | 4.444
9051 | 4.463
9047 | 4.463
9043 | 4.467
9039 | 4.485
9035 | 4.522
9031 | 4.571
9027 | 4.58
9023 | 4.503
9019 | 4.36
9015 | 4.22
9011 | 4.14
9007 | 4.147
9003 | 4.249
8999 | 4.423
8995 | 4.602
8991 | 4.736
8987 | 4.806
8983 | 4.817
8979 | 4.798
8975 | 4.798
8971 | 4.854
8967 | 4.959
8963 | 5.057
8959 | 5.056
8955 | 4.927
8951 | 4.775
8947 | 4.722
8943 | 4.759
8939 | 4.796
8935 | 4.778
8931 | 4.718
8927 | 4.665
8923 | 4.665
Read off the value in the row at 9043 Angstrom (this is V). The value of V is 4.467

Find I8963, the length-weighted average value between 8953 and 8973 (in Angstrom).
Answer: 4.97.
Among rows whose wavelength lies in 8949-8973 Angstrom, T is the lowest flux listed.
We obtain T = 4.775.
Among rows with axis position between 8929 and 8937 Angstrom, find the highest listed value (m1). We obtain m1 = 4.778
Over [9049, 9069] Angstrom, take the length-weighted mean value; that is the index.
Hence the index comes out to 4.36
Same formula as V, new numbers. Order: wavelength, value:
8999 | 4.423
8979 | 4.798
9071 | 4.153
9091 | 4.27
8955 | 4.927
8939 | 4.796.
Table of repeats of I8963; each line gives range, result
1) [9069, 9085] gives 4.19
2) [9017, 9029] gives 4.48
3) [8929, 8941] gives 4.76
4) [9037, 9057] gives 4.46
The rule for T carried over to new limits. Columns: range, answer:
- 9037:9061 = 4.386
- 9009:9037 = 4.14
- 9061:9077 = 4.15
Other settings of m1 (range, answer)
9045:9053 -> 4.463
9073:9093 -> 4.27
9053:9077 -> 4.444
